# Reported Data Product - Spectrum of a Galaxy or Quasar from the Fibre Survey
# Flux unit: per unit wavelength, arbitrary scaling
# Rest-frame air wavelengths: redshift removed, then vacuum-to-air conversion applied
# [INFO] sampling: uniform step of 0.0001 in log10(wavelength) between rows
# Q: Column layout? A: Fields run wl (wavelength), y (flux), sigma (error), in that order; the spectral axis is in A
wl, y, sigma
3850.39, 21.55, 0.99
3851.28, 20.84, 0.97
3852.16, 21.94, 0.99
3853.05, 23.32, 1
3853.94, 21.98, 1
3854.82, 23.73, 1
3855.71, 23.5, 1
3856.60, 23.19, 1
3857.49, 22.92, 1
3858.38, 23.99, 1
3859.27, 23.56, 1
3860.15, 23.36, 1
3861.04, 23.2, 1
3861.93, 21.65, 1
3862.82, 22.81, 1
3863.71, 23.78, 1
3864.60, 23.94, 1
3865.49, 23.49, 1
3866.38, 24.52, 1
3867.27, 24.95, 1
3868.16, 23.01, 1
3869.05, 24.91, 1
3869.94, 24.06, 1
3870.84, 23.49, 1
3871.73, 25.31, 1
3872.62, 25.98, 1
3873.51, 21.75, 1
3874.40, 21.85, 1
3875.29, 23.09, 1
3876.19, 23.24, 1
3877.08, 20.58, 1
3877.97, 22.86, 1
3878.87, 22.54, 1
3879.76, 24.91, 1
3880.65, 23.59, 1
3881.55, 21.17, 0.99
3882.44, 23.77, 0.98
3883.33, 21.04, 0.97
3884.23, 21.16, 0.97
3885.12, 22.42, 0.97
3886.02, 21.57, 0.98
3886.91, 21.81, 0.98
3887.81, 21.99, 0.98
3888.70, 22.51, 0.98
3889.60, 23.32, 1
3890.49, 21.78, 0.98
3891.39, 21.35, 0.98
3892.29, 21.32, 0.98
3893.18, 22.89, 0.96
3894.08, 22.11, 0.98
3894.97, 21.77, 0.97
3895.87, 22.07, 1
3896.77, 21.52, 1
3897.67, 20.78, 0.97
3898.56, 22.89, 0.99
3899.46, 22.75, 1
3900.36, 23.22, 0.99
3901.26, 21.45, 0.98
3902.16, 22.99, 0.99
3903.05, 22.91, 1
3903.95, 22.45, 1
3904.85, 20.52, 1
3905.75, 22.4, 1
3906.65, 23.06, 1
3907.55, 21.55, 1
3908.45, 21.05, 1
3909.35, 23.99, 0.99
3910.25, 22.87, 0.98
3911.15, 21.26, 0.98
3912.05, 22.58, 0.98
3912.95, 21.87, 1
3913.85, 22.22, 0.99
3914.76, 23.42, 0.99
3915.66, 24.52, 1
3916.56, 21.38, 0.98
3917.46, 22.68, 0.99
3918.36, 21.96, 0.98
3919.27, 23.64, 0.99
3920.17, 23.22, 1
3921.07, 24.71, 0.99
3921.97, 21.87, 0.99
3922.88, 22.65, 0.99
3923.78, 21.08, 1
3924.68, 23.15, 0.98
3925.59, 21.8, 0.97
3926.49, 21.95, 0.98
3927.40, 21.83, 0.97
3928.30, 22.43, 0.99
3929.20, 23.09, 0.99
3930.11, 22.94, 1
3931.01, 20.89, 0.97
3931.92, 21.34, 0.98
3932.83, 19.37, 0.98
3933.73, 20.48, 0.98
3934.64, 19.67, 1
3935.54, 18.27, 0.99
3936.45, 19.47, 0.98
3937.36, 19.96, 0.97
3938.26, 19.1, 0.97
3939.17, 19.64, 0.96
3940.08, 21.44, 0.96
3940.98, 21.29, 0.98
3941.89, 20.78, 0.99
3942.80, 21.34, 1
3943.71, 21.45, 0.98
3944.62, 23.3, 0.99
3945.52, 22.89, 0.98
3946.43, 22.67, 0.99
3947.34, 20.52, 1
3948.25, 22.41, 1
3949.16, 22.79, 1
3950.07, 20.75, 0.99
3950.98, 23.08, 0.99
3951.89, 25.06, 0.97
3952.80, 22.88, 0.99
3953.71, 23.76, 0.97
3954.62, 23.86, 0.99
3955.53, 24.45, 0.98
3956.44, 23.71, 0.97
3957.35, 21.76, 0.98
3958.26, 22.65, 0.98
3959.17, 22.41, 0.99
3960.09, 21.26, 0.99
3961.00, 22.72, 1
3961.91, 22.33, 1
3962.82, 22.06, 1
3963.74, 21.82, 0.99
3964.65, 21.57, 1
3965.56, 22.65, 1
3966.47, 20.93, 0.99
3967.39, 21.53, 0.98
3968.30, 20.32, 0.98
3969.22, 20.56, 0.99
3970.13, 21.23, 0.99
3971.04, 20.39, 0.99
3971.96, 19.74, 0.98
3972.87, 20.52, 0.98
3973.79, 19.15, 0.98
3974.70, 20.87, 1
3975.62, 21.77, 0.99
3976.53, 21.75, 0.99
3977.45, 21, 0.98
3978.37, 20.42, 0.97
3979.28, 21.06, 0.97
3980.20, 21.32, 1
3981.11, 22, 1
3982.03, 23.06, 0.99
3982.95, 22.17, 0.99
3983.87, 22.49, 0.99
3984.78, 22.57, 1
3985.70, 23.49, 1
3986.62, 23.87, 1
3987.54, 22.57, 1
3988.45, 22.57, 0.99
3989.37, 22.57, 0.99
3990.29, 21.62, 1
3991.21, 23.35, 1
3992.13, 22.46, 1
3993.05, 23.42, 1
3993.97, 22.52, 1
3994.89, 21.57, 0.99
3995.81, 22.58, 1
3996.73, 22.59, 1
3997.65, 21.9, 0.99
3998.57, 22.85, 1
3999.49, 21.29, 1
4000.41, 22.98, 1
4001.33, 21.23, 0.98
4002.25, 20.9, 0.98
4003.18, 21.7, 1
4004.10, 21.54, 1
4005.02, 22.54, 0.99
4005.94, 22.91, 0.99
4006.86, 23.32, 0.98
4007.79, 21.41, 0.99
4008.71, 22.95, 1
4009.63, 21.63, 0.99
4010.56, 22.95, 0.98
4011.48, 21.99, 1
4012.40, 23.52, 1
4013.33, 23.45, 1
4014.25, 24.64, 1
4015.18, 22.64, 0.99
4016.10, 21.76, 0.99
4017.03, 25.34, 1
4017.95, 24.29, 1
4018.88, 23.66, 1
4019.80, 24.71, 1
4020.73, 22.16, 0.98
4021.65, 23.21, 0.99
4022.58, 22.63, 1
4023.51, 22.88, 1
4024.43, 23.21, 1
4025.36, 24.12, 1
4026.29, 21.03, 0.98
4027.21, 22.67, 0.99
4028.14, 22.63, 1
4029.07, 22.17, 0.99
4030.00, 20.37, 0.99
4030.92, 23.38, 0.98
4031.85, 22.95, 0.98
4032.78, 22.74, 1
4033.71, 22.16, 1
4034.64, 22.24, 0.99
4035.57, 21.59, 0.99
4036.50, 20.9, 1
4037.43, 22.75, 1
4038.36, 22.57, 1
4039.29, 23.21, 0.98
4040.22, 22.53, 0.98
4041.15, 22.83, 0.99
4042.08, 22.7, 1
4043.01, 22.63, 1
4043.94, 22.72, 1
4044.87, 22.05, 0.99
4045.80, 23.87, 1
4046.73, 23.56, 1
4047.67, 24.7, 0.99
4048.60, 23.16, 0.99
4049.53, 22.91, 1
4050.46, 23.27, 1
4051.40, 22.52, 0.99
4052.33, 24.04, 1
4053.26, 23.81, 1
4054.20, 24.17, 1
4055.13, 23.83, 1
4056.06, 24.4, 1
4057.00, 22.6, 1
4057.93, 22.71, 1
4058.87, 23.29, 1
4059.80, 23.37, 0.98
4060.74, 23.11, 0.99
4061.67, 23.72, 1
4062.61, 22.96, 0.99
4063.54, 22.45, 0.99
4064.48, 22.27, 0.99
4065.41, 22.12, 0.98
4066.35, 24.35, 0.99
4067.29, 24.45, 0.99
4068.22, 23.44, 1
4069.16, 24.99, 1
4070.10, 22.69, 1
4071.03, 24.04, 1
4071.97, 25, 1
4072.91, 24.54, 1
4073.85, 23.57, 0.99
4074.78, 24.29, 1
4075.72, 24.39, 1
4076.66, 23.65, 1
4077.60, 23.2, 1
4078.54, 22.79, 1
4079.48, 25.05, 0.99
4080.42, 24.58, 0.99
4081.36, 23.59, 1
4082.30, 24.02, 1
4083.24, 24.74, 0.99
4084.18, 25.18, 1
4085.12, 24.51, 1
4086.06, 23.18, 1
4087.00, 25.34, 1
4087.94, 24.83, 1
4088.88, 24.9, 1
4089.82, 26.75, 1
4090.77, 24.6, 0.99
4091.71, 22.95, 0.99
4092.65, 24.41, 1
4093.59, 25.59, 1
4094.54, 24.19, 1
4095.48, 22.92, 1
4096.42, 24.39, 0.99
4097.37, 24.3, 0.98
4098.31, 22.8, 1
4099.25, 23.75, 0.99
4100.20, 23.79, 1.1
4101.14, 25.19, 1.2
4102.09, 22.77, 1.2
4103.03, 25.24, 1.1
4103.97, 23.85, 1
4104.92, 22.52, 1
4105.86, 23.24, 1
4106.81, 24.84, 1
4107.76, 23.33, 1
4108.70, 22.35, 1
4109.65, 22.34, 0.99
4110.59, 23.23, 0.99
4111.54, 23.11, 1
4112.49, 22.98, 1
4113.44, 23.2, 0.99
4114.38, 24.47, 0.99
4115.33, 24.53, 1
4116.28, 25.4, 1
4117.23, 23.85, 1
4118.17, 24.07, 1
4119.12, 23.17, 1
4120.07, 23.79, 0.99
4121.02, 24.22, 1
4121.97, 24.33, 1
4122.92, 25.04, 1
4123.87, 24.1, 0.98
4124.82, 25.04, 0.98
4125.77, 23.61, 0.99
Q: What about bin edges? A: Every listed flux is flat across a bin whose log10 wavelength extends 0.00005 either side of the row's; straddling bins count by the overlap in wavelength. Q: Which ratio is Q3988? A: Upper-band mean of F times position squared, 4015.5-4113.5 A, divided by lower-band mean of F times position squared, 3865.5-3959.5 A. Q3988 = 1.14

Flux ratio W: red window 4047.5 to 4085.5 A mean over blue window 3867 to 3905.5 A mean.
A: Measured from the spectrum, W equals 1.05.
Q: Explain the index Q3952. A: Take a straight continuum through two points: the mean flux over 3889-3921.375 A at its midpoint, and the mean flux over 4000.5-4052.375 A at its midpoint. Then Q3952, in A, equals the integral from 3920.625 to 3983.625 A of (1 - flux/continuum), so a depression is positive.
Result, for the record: 2.4 A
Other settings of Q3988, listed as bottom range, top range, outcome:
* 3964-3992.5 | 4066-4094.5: 1.18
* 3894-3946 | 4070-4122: 1.20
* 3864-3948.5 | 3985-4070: 1.09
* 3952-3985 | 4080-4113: 1.17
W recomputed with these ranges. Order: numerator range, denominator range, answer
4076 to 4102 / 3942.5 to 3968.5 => 1.08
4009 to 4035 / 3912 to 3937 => 1.04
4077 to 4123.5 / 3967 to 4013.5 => 1.09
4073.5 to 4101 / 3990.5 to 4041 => 1.07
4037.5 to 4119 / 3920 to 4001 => 1.08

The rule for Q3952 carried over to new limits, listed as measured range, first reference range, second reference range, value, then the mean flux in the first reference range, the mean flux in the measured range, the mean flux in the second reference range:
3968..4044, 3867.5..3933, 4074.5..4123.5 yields 3.3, 22.5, 22.3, 24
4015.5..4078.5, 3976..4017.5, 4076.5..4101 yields 0.7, 22.4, 23.2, 24.3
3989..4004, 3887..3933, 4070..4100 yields 0.7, 22.3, 22.2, 24.2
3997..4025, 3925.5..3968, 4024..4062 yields -0.3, 21.8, 22.7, 22.9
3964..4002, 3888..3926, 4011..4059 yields 1.6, 22.4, 21.8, 23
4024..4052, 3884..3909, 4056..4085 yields 0.9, 22.1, 22.7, 23.7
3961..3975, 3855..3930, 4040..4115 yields 1.2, 22.7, 21.1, 23.7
